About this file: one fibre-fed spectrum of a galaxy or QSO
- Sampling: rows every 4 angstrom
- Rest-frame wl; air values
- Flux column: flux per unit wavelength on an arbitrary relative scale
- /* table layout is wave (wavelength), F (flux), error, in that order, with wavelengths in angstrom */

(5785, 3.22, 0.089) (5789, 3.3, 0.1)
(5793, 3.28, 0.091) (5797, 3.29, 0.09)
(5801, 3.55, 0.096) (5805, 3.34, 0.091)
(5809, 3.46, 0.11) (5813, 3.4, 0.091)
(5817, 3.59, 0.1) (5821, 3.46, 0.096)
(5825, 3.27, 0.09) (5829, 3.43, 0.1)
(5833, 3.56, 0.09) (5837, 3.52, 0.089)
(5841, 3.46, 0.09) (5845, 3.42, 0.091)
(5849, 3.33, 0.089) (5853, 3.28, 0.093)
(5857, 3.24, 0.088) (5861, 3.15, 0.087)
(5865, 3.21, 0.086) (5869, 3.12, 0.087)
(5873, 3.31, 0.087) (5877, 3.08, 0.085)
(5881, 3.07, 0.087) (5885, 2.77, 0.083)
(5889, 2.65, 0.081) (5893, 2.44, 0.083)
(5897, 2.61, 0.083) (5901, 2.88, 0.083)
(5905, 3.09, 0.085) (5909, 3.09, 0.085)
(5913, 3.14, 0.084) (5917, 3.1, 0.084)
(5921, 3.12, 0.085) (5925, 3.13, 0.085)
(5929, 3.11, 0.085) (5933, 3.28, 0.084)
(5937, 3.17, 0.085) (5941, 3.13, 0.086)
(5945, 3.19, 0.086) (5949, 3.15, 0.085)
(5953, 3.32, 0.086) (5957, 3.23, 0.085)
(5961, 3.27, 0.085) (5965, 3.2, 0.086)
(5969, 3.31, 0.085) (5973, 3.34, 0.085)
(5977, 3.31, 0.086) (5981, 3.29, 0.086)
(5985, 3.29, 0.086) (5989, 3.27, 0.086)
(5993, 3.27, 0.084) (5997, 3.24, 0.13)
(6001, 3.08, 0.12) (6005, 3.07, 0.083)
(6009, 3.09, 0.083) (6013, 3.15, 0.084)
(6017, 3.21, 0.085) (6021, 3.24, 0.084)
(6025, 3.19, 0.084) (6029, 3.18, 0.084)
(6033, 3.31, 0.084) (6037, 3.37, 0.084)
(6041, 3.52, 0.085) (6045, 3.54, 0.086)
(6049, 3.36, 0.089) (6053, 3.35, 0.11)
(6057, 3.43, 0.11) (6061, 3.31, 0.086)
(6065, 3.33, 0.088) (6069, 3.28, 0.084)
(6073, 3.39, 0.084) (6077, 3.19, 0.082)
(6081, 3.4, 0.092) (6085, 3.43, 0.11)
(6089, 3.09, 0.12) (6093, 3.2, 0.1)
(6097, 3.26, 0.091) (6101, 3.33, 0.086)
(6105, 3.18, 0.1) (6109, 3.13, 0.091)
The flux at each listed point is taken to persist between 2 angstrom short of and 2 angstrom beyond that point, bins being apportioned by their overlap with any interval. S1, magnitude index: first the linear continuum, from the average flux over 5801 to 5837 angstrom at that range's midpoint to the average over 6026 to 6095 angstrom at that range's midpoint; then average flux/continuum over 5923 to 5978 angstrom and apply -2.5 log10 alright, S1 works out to 0.05 mag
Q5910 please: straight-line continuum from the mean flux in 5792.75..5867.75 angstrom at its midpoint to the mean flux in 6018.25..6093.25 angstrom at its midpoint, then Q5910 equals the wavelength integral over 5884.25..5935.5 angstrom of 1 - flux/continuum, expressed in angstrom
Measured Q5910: 6.09 angstrom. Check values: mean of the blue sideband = 3.38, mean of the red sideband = 3.32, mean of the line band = 2.96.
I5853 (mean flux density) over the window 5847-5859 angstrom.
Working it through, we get 3.28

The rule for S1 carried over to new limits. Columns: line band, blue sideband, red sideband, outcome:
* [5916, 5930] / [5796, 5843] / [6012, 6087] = 0.09 mag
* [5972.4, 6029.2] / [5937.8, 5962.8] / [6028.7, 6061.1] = 0.03 mag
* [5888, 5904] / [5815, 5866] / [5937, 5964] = 0.23 mag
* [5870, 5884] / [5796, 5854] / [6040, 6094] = 0.10 mag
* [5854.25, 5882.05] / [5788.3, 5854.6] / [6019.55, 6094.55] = 0.07 mag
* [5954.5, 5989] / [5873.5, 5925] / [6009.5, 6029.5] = -0.07 mag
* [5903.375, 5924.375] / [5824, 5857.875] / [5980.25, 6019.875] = 0.07 mag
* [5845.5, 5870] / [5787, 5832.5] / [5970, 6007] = 0.04 mag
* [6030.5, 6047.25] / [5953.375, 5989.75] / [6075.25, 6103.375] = -0.05 mag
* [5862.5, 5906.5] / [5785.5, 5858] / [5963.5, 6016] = 0.14 mag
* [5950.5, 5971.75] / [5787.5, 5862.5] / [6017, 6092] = 0.03 mag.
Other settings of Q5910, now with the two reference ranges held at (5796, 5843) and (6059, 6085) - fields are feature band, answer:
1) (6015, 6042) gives 0.53 angstrom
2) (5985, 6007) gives 1.09 angstrom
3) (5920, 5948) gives 1.90 angstrom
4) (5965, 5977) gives 0.26 angstrom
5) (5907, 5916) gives 0.77 angstrom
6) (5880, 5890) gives 1.73 angstrom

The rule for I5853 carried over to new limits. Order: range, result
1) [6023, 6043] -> 3.31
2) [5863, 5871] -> 3.17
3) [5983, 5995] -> 3.28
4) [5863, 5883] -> 3.16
